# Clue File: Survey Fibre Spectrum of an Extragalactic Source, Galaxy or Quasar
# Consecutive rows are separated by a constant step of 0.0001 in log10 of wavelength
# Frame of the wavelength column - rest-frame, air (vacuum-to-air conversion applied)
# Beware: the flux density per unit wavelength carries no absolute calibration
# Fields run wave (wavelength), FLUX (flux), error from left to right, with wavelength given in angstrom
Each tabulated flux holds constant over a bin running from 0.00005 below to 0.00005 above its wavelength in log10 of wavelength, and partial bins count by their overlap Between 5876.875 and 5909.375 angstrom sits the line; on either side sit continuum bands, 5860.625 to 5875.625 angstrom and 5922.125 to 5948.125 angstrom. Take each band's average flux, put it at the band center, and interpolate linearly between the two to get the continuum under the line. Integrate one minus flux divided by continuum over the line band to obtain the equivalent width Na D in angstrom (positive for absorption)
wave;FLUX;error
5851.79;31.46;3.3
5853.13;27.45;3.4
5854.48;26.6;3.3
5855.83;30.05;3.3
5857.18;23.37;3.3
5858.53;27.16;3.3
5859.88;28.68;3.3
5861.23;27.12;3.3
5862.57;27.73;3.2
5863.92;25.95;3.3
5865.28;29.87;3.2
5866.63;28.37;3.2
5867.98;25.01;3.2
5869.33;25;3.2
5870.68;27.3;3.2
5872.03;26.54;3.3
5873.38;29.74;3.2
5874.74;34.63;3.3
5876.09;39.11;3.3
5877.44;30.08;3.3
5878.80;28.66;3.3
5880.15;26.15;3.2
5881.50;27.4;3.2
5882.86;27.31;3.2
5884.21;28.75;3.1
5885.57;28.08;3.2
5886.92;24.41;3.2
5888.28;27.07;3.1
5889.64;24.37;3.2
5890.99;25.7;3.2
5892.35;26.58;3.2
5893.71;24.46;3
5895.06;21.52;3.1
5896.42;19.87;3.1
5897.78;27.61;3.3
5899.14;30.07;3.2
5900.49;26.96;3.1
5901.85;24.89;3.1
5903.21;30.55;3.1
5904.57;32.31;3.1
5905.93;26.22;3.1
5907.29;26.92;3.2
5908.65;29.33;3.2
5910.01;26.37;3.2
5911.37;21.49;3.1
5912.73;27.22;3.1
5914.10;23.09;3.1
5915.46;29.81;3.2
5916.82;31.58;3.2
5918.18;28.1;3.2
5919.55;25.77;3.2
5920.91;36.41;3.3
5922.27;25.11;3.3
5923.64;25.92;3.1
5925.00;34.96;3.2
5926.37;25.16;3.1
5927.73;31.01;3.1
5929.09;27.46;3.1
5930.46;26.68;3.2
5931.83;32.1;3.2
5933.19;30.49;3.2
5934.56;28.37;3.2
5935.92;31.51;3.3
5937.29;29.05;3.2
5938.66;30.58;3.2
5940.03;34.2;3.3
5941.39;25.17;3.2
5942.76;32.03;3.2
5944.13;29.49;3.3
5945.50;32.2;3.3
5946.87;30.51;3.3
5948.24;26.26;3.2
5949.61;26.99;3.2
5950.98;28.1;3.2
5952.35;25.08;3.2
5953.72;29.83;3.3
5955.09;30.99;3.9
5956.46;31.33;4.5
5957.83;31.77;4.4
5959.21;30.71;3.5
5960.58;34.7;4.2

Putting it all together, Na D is 2.0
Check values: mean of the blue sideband 28.1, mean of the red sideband 29.6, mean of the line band 26.9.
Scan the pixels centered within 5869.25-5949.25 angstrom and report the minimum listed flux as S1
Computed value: 19.87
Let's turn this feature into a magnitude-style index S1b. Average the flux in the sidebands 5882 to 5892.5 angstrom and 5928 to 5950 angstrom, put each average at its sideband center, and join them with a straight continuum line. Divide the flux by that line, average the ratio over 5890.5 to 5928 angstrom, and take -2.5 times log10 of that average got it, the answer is 0.02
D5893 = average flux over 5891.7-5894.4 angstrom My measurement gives 25.5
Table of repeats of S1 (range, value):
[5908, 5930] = 21.49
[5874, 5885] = 26.15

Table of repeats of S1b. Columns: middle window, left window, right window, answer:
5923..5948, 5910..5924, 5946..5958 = -0.06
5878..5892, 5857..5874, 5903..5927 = 0.03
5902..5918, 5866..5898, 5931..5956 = 0.03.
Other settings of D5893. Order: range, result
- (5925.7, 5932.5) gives 28.5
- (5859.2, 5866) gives 27.9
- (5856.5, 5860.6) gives 26.4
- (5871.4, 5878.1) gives 32.1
